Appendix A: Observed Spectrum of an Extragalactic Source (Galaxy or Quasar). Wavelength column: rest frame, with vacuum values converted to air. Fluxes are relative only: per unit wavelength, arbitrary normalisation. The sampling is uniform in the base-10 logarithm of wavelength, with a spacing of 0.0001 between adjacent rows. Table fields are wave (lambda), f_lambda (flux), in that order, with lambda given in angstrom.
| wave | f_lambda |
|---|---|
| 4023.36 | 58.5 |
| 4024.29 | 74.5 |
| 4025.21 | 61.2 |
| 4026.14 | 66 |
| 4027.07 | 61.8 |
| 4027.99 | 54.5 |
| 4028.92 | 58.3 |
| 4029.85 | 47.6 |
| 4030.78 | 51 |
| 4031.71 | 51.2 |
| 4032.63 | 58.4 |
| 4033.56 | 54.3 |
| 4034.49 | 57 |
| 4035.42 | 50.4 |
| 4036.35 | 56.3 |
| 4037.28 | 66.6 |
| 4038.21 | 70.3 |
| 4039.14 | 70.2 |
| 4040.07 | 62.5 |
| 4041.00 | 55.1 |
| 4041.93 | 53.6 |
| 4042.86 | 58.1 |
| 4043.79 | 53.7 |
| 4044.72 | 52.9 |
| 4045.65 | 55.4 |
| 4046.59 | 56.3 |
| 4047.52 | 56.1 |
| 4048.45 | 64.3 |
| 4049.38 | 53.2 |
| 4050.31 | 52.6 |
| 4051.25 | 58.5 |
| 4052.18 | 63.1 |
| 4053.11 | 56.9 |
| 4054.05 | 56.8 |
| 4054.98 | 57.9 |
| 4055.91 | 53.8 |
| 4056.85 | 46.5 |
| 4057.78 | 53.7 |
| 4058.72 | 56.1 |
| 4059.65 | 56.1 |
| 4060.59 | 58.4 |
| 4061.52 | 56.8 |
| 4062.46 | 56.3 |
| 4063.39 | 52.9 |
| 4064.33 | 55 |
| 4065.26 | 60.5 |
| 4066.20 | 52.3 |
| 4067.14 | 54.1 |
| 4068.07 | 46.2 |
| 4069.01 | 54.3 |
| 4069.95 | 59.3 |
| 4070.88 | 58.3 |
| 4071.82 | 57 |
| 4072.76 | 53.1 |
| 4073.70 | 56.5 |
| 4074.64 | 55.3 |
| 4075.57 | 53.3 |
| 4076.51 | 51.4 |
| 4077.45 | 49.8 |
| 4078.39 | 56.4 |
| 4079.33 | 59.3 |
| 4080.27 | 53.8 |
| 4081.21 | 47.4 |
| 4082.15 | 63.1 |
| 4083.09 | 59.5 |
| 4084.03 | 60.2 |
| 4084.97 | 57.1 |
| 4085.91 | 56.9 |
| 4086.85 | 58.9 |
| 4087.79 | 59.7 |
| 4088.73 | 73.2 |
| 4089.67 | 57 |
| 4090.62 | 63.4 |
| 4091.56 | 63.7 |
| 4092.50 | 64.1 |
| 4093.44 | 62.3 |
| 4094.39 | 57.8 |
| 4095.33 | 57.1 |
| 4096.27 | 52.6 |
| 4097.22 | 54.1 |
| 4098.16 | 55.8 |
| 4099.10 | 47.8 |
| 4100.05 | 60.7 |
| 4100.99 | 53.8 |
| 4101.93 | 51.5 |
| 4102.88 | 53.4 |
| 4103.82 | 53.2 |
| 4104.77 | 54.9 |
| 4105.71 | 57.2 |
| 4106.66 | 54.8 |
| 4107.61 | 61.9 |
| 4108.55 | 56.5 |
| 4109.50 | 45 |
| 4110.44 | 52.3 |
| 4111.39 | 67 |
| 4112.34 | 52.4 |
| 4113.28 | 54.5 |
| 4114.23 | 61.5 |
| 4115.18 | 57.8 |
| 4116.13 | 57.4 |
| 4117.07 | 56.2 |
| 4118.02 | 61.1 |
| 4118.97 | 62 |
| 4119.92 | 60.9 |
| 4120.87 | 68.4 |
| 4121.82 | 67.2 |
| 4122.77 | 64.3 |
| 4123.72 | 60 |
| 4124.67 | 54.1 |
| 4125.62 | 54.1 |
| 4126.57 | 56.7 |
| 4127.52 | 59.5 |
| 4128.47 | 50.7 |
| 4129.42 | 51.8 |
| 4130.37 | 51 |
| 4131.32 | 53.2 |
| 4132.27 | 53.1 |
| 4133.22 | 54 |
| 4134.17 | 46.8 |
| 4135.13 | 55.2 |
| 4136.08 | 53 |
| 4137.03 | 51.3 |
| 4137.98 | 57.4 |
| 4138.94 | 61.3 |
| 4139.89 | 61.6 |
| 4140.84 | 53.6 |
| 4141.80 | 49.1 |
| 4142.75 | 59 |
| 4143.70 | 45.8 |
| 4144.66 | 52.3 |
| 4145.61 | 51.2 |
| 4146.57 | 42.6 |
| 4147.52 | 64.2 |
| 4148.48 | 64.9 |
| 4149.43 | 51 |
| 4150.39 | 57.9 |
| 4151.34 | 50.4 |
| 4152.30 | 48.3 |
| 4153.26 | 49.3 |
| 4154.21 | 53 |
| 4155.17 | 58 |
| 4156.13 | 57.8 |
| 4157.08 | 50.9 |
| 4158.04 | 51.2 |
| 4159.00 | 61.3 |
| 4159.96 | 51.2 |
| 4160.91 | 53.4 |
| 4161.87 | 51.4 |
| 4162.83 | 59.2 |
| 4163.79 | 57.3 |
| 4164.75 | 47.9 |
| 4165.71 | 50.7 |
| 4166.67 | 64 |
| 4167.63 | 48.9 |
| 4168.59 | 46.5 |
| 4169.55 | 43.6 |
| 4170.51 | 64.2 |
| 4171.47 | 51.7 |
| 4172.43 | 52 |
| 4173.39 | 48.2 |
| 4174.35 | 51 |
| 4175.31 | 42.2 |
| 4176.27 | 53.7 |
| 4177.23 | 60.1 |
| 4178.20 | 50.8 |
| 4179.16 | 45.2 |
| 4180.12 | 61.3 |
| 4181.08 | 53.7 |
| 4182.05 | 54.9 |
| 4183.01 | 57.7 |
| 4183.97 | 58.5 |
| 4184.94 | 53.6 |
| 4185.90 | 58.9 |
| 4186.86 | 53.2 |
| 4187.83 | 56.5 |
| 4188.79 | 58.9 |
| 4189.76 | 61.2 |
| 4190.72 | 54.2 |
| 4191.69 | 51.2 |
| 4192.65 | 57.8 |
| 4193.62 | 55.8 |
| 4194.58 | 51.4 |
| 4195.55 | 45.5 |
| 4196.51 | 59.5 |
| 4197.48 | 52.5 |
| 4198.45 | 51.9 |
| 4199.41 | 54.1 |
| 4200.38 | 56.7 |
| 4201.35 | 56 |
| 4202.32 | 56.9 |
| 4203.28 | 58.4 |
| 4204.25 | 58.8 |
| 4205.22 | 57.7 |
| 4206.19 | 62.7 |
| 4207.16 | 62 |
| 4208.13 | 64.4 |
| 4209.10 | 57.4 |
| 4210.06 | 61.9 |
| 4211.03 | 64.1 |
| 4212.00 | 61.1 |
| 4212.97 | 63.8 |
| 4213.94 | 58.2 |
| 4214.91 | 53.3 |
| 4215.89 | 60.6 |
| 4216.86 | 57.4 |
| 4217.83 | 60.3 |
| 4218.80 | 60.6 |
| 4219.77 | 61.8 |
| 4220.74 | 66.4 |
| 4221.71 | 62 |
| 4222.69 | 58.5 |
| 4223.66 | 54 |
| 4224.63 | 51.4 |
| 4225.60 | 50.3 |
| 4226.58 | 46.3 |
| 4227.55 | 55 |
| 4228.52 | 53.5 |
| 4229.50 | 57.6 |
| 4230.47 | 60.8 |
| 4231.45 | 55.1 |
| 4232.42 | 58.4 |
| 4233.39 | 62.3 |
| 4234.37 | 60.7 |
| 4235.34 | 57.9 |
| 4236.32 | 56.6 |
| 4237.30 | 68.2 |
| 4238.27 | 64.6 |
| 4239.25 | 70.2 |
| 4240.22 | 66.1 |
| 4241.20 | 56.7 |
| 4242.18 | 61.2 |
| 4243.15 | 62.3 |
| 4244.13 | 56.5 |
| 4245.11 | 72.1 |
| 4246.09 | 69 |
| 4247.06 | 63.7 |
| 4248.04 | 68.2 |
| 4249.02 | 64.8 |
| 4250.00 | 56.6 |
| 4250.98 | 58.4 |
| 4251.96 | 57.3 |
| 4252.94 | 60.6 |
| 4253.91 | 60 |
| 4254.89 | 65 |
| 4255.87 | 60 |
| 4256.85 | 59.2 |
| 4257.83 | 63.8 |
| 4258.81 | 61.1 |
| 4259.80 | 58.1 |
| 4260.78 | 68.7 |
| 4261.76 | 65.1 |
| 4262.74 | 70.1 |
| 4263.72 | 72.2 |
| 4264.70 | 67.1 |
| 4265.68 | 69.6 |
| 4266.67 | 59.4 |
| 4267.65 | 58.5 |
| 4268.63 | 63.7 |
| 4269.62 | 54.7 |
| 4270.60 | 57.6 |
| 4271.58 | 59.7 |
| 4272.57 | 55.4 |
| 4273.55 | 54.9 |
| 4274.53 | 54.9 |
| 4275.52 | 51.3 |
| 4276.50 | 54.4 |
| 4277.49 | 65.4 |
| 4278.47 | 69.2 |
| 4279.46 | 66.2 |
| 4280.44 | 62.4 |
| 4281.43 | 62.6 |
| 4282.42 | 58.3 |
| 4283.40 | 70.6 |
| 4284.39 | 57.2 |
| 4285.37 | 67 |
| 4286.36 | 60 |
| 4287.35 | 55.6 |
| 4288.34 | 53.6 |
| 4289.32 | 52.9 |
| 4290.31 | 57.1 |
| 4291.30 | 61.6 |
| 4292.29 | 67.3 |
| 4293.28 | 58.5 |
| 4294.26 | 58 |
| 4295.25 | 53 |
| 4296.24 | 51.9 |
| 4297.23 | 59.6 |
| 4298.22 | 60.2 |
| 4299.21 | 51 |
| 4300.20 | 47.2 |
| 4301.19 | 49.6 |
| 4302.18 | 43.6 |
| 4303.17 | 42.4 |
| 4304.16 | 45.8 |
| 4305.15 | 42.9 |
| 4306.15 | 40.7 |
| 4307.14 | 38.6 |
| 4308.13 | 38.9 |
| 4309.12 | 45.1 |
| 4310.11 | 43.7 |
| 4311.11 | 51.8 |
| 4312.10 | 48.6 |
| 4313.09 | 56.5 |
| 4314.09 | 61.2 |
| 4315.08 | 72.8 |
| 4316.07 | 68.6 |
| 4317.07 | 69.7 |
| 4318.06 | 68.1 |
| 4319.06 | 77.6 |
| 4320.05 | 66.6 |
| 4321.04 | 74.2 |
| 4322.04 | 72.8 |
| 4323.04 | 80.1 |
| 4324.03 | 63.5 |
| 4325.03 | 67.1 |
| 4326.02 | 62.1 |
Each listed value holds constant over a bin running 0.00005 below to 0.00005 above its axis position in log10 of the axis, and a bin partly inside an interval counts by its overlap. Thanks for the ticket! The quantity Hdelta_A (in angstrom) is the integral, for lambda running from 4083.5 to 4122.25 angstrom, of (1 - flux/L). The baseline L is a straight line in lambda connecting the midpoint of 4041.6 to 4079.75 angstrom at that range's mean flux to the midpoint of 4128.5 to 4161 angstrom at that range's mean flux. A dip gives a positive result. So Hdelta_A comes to -2.5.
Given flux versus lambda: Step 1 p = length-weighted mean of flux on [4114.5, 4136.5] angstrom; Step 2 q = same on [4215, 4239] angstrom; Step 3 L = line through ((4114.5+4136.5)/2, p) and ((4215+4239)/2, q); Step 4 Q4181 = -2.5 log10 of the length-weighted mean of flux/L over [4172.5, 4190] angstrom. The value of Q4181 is 0.07 mag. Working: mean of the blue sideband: 56.9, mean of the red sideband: 58.4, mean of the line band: 54.3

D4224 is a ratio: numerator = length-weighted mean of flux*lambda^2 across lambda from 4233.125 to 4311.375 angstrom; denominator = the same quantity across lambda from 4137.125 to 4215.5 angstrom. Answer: 1.11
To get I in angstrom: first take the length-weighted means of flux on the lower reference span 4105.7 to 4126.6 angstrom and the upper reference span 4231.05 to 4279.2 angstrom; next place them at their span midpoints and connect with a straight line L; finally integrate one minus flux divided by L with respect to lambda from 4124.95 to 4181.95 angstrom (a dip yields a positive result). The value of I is 5.7 angstrom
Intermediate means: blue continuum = 58.4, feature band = 53.4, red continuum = 61.8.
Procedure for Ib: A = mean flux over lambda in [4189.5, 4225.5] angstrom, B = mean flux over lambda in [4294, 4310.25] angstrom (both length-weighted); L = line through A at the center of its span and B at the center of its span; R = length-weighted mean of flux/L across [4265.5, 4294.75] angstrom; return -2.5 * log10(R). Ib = -0.194 mag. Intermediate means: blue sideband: 57.8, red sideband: 47.7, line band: 59.8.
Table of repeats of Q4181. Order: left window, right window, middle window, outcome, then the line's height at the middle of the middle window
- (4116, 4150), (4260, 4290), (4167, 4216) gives 0.05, 58.1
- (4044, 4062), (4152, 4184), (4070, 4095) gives -0.05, 55.3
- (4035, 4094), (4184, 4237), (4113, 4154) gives 0.03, 57.3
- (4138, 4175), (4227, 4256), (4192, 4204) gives 0.05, 57.3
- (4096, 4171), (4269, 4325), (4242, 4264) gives -0.11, 57.1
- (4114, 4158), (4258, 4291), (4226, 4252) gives -0.02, 59.7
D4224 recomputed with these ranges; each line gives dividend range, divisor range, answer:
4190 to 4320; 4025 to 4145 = 1.12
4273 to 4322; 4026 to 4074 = 1.14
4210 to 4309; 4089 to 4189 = 1.13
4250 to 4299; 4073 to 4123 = 1.14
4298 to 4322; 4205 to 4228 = 0.97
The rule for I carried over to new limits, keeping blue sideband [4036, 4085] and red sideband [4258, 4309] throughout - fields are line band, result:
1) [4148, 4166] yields 0.9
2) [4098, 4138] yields 0.4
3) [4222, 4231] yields 0.4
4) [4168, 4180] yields 1.2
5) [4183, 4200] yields 0.6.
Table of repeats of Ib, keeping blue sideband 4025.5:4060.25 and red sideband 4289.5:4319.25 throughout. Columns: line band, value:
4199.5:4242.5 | -0.08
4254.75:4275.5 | -0.13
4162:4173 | 0.05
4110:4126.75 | -0.06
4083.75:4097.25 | -0.07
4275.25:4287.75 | -0.14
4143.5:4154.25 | 0.06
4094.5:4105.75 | 0.04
